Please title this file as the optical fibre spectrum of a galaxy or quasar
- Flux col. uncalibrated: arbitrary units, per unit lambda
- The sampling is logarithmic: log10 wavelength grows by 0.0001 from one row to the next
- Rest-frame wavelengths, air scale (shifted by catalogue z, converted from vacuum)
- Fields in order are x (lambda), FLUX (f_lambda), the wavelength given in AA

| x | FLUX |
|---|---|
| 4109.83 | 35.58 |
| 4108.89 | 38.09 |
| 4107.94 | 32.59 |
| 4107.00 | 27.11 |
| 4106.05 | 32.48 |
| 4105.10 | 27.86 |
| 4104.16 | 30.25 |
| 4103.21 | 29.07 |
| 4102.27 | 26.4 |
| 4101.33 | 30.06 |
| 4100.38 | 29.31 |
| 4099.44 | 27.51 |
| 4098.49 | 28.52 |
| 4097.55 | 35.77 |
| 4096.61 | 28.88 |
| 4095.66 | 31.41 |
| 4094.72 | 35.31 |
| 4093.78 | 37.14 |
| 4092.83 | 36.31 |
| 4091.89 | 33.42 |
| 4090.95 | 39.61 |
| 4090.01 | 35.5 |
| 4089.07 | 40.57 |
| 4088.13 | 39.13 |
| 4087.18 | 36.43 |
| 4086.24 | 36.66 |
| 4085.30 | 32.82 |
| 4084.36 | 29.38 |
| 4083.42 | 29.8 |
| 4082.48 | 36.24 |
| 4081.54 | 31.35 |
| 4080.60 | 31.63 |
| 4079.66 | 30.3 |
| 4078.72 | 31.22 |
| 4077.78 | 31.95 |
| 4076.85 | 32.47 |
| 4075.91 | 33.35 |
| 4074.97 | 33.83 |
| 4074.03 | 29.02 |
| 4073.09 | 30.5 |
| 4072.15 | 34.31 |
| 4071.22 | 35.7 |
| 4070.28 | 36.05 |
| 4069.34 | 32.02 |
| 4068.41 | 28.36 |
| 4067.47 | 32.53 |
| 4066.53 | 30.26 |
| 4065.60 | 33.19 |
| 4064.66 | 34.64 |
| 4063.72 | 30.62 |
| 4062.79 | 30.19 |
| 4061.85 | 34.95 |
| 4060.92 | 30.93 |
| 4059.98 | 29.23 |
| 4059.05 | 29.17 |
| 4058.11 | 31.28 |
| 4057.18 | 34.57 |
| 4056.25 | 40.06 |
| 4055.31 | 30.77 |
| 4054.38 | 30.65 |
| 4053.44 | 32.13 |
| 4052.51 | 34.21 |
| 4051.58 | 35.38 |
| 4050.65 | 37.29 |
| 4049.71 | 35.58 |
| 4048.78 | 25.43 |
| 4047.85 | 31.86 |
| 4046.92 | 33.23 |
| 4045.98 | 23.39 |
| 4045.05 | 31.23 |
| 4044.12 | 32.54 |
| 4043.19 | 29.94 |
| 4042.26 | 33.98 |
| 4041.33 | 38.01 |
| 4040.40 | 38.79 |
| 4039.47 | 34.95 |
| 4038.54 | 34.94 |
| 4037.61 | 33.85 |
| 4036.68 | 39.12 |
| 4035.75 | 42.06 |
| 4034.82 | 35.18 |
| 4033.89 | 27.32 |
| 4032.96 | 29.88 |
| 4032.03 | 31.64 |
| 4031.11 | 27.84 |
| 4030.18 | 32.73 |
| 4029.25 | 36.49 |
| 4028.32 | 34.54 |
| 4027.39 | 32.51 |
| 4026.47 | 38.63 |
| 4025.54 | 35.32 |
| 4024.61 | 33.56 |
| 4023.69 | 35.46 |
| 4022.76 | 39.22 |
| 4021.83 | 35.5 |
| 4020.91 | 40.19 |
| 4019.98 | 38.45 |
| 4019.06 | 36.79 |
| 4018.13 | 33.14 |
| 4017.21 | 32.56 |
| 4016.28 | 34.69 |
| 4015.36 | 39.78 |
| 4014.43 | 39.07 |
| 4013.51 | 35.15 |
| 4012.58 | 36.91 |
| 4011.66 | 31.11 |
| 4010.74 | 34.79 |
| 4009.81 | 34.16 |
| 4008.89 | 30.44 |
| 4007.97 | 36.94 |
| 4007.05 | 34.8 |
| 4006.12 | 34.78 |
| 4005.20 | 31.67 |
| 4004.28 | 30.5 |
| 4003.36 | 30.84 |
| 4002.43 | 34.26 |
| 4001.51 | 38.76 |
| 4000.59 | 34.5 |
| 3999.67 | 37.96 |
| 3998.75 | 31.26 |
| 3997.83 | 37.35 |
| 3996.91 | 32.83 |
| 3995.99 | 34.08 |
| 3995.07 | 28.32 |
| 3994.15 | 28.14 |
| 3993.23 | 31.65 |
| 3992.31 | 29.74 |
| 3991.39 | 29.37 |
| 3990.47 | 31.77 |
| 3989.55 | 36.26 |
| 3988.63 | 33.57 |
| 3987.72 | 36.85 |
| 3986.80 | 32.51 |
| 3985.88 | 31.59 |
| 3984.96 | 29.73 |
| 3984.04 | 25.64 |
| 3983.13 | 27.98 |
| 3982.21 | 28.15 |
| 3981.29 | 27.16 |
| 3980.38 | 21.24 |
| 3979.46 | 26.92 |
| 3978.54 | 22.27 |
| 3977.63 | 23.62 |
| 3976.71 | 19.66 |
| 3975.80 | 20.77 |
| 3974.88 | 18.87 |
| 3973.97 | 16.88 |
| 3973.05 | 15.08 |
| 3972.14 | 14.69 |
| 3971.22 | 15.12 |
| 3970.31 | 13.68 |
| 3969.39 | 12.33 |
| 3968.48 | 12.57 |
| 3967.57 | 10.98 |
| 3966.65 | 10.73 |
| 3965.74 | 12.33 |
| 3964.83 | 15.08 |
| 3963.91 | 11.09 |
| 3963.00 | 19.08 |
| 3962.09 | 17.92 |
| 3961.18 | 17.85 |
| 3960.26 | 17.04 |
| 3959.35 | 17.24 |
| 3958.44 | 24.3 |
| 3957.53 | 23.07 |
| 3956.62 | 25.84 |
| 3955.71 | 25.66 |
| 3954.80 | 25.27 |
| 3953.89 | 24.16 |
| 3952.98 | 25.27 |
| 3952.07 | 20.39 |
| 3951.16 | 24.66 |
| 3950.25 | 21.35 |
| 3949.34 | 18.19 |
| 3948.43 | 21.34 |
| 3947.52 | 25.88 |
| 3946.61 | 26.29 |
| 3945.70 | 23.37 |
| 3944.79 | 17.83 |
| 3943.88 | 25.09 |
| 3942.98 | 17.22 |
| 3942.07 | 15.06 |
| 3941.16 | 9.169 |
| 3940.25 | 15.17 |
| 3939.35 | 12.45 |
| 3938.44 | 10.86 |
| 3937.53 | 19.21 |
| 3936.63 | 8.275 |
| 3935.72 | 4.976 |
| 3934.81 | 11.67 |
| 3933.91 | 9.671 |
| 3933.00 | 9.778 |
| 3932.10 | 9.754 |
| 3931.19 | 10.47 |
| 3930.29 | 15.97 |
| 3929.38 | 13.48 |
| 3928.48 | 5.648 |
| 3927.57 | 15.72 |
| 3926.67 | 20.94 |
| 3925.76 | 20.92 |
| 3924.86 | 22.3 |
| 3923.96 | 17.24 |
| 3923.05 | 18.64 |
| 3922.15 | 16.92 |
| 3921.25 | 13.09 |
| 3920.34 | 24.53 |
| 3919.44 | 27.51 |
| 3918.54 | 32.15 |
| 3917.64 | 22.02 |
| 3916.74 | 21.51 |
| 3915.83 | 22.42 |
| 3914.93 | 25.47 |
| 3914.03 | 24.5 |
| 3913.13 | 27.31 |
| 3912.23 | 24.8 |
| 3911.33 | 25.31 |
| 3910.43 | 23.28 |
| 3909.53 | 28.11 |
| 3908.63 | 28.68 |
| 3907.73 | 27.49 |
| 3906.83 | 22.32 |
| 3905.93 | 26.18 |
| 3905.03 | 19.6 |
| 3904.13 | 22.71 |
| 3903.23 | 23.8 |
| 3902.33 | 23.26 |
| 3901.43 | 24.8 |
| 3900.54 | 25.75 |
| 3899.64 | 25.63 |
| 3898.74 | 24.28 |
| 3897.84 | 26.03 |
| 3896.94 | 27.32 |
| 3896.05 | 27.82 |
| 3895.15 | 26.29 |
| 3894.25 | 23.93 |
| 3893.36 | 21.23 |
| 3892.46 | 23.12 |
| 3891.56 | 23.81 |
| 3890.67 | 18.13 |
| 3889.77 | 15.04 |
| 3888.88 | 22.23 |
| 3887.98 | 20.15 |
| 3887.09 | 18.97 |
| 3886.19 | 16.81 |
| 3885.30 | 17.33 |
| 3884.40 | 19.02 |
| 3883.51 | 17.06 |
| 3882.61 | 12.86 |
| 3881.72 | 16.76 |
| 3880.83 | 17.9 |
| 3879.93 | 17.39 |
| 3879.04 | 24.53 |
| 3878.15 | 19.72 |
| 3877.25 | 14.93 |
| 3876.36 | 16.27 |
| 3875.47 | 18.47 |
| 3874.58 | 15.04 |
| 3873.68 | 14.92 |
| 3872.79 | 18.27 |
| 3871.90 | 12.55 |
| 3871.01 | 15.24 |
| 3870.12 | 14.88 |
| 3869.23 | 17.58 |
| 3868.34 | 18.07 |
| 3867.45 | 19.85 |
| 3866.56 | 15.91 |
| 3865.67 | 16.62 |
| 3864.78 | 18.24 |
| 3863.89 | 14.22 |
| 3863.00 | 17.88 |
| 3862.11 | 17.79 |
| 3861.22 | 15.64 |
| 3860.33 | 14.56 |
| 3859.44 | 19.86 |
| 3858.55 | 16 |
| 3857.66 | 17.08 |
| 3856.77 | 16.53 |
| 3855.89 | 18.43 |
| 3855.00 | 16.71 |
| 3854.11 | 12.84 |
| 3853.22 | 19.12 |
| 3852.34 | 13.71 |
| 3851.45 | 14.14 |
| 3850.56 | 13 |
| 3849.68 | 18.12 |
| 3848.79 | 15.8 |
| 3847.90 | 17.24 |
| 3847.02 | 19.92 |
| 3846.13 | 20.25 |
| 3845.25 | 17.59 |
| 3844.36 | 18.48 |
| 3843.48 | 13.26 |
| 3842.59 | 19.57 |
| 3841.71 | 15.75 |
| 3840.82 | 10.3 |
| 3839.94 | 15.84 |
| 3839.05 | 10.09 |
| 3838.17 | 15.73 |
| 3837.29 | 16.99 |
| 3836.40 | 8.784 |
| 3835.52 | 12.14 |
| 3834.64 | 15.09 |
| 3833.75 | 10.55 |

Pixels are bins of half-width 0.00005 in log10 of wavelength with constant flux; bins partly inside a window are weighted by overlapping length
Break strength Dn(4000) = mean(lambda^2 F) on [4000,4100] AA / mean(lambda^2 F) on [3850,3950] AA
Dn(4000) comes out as 1.9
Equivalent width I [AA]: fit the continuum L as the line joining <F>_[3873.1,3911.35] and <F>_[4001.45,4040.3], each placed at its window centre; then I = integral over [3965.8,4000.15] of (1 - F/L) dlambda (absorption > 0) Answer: 6.5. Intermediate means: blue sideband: 21.4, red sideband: 34.8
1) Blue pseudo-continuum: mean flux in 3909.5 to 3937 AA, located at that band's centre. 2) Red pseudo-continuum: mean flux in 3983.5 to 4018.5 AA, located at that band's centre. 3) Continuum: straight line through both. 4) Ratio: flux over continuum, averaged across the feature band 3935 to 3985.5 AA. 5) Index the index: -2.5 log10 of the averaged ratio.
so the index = 0.31 mag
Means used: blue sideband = 18.4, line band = 19.1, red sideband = 33.3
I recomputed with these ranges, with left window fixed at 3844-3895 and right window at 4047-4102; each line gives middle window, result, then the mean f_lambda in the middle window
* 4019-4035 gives -2.8 AA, 34.4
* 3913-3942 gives 6.6 AA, 16.7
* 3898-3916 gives -4.0 AA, 24.8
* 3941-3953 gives 1.3 AA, 20.9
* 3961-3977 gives 6.3 AA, 15.2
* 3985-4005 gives -4.4 AA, 32.9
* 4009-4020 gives -2.7 AA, 35.3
